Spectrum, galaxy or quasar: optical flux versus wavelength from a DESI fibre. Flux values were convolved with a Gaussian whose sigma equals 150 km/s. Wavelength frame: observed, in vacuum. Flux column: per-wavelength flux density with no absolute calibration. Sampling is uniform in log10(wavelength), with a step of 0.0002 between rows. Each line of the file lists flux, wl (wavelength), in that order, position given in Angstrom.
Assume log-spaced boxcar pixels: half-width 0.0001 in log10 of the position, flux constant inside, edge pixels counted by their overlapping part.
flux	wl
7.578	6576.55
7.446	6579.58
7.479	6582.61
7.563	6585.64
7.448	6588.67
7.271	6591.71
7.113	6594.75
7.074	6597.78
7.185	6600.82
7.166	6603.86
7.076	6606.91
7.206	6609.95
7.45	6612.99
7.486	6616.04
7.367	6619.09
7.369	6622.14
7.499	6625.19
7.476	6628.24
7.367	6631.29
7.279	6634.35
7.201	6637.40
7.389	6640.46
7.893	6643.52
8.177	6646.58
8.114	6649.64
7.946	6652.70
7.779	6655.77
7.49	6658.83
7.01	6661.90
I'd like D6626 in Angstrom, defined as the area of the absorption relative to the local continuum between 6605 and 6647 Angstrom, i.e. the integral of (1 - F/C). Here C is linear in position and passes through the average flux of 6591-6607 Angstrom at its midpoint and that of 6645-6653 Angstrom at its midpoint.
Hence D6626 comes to 1.3 Angstrom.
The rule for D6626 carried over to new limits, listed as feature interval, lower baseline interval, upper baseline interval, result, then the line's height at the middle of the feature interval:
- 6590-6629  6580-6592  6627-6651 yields 1.25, 7.53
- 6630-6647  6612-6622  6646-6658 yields 0.53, 7.75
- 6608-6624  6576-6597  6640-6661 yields 0.47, 7.59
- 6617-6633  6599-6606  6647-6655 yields 0.30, 7.56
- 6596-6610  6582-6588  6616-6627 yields 0.64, 7.47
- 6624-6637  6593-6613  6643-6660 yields 0.35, 7.59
